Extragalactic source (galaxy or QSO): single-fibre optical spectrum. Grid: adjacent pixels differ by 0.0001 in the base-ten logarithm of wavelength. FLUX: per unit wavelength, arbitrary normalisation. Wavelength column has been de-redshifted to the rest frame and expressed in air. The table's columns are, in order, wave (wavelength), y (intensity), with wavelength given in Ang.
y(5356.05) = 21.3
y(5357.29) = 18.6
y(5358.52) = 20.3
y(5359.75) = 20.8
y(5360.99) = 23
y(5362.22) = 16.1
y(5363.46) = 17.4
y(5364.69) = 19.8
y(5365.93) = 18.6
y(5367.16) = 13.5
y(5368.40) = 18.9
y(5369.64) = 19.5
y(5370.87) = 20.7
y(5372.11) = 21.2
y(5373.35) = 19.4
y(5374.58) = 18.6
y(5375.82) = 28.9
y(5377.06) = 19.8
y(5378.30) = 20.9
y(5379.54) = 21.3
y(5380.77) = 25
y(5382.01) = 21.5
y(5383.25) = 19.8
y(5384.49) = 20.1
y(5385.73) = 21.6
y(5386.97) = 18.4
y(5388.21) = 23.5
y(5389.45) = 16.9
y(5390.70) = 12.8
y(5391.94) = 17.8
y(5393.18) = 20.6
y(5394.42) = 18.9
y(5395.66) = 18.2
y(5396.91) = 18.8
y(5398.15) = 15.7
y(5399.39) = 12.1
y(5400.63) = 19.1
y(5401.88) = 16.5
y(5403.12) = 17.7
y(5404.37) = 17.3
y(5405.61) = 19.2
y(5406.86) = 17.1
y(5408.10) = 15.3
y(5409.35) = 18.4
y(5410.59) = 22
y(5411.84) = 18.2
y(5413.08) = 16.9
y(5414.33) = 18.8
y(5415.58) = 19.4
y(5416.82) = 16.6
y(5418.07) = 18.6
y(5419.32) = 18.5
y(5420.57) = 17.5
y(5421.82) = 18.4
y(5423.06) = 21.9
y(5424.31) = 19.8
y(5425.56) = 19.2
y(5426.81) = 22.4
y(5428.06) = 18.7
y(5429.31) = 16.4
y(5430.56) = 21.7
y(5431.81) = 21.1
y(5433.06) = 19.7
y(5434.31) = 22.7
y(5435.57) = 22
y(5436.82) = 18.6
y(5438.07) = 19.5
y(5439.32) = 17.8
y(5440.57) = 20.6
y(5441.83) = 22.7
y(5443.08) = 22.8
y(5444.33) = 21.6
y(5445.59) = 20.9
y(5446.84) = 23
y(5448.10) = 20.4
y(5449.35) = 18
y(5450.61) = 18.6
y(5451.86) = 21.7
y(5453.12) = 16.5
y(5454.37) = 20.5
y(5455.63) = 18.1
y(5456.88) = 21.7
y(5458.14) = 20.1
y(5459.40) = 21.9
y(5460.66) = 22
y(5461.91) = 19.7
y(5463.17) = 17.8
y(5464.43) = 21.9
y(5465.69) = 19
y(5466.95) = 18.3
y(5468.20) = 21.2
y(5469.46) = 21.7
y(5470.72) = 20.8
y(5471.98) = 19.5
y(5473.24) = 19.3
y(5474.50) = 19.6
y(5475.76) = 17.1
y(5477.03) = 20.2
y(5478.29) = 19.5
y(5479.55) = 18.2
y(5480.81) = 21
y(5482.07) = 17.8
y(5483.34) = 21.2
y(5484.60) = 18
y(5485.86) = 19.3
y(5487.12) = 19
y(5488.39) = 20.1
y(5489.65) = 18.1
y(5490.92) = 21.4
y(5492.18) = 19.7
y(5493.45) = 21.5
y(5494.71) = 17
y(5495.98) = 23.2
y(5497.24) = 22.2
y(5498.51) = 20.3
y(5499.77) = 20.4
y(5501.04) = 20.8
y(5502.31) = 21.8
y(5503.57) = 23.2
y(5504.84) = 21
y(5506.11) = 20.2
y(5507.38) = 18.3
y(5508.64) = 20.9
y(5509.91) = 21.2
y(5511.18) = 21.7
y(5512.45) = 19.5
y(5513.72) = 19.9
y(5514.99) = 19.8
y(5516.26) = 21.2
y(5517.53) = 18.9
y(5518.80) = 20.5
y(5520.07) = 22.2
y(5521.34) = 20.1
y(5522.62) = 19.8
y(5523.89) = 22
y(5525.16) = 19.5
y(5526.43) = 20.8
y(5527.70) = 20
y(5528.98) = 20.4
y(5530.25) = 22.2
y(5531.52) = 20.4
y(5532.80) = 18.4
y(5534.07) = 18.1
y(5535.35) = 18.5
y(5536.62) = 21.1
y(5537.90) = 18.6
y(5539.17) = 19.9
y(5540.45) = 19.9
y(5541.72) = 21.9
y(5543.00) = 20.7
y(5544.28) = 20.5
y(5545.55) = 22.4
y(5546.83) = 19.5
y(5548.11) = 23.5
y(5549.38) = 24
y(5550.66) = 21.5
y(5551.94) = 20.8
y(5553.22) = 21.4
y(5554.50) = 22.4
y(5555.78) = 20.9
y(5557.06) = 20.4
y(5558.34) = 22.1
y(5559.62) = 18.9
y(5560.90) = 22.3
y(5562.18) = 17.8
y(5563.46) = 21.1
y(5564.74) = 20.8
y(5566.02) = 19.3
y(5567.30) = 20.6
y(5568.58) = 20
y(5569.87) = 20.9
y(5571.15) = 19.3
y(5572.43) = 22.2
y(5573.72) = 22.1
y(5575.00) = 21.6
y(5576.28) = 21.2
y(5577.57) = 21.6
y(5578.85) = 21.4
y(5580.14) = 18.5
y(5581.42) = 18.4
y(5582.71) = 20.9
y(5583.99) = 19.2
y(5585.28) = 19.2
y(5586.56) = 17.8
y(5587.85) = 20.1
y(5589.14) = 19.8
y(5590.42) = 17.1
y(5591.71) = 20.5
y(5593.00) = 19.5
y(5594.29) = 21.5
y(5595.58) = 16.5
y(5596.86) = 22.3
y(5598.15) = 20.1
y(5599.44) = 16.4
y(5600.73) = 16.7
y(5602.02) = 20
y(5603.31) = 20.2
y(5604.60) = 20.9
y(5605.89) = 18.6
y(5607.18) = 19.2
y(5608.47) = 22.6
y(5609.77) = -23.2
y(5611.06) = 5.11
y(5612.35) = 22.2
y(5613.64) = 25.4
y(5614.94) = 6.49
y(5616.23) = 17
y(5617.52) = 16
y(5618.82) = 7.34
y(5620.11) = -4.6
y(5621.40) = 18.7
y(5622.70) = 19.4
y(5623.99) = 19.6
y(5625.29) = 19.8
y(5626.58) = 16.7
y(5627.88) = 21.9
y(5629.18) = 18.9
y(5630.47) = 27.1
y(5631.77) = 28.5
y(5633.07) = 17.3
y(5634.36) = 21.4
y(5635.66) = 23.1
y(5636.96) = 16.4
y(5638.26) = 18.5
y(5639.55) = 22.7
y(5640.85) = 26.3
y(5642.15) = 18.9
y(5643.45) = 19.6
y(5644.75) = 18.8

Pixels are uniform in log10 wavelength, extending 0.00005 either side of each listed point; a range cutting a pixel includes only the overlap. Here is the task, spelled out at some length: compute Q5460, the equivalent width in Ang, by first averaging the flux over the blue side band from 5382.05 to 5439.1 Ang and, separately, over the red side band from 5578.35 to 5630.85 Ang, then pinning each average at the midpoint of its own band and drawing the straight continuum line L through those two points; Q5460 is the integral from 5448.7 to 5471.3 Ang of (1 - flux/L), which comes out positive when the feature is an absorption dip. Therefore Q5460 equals -2.01 Ang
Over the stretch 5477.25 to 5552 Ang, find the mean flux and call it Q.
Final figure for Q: 20.4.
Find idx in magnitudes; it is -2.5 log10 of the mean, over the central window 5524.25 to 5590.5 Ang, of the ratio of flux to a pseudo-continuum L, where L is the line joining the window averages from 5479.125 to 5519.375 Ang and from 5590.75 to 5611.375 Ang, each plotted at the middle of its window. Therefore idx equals -0.14 mag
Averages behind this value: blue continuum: 20.2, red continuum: 16.2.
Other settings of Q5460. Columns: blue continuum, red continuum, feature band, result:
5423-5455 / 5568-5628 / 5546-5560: -2.4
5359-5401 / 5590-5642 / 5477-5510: -3.0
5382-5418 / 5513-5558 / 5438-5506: -2.4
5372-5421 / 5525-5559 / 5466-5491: 0.6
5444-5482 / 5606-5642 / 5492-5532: -3.6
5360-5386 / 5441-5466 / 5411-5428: 1.2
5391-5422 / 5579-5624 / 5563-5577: -3.5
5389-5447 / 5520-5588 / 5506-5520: -0.2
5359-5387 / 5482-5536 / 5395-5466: 3.3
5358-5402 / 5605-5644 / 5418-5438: -1.0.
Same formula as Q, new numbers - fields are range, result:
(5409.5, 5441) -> 19.5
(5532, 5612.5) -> 19.3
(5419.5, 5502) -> 20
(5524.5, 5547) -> 20.2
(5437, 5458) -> 20.2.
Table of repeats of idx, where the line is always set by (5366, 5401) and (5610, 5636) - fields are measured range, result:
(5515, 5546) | -0.148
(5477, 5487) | -0.062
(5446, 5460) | -0.081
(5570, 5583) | -0.203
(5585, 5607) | -0.137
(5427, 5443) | -0.082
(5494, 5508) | -0.152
